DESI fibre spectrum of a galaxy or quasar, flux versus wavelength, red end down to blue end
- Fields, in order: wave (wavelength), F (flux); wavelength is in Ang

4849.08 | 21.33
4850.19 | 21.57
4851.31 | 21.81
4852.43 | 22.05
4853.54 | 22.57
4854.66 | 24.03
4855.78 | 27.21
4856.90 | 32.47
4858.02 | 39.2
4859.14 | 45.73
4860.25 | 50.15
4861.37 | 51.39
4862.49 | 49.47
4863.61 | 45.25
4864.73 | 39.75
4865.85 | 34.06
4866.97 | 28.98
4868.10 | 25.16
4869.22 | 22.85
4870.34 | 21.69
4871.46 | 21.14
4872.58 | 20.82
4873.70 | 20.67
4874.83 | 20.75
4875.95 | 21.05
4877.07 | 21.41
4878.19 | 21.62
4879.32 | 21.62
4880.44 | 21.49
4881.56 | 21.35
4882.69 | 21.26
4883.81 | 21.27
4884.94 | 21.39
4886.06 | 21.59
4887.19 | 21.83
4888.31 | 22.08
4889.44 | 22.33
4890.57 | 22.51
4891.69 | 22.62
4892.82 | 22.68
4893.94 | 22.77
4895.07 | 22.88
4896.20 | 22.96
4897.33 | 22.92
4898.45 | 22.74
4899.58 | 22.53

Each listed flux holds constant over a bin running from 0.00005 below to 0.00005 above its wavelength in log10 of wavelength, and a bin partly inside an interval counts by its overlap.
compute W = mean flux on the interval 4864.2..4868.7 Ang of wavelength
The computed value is 31.8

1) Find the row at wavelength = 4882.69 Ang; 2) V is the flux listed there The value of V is 21.26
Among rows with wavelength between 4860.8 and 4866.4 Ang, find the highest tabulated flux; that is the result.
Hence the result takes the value 51.39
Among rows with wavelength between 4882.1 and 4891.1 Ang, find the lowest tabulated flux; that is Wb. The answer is 21.26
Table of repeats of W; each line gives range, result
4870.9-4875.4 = 20.8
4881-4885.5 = 21.3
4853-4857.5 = 26.7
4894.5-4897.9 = 22.9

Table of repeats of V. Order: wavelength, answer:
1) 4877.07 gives 21.41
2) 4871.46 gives 21.14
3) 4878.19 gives 21.62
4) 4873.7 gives 20.67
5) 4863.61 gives 45.25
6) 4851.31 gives 21.81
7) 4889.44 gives 22.33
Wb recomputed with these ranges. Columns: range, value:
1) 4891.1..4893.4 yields 22.62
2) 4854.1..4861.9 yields 24.03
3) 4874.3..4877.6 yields 20.75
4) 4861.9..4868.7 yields 25.16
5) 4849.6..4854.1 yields 21.57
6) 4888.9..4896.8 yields 22.33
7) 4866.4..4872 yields 21.14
